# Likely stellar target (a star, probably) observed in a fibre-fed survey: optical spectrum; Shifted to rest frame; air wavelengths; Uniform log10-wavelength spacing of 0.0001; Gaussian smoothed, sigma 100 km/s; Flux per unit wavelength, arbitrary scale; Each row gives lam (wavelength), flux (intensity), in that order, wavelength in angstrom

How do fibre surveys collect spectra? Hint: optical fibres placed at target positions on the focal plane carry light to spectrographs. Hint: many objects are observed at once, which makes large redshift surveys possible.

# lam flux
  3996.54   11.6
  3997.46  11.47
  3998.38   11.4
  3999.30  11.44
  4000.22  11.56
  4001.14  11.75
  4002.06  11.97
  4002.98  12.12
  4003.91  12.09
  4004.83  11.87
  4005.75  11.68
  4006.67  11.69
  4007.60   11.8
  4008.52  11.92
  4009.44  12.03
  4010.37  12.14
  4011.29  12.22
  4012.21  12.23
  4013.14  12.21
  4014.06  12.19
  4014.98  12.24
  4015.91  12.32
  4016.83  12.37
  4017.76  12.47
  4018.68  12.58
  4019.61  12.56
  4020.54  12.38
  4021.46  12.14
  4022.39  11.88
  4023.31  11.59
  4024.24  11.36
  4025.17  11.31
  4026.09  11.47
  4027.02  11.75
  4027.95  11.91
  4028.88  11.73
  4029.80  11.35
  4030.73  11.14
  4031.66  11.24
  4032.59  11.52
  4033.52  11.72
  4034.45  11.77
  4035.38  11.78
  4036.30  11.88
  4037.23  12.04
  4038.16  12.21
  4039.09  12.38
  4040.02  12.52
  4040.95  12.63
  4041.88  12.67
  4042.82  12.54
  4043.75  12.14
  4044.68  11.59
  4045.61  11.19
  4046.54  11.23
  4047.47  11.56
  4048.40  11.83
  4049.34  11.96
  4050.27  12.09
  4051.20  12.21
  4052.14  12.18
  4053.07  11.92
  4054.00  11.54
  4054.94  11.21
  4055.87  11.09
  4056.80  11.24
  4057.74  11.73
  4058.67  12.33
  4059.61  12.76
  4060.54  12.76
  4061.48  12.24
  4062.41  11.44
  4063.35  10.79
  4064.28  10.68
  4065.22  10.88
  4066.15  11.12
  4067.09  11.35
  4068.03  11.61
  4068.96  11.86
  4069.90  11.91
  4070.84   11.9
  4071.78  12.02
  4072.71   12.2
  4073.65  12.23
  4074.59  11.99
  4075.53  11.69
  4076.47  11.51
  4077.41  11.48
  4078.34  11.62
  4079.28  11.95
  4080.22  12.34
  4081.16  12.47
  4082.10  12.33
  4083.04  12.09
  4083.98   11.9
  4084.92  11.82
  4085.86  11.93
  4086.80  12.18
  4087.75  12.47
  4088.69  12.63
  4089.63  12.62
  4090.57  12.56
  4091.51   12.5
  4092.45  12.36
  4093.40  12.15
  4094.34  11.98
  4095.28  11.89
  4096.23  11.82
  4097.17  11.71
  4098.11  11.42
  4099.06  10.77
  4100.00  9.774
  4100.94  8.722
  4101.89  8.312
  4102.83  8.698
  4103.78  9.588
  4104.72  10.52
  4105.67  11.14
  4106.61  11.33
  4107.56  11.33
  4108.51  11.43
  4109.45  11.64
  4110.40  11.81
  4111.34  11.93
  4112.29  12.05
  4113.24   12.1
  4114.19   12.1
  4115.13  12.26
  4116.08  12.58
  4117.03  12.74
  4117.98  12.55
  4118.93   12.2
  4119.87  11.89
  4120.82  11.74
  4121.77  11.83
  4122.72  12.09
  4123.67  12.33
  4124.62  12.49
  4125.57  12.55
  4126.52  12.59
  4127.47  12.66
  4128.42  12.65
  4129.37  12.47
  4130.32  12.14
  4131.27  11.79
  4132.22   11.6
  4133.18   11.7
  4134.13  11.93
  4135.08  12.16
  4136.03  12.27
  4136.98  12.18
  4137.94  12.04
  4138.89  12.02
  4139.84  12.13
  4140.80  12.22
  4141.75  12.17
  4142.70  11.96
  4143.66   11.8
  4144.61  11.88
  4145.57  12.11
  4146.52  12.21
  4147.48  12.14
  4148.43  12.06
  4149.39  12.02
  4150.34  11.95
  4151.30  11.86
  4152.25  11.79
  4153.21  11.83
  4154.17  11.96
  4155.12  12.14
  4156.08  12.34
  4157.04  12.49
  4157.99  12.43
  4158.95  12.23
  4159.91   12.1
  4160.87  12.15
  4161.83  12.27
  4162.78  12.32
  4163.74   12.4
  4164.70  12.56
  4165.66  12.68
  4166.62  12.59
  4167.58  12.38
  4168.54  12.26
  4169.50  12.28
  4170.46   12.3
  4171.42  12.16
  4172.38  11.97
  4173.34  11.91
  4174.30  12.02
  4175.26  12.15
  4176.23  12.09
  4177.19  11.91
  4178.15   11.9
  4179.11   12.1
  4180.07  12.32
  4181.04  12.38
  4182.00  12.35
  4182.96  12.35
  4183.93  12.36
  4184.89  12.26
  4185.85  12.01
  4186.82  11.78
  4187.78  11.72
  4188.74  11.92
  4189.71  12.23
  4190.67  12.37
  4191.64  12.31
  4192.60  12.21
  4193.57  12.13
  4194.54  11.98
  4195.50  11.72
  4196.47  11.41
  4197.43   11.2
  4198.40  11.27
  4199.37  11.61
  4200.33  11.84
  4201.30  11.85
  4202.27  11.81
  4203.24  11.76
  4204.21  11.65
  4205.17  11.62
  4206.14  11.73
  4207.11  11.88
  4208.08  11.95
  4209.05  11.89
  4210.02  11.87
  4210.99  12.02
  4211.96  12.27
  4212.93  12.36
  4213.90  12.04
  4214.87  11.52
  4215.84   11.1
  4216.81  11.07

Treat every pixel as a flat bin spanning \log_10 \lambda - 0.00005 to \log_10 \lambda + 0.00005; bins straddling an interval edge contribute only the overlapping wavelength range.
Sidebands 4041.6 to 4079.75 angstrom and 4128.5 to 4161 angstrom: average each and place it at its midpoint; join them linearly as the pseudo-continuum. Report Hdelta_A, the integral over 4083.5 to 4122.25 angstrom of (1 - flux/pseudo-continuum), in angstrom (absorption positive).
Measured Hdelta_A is 1.1 angstrom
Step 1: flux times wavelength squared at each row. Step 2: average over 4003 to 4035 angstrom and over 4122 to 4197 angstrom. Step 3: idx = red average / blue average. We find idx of 1.1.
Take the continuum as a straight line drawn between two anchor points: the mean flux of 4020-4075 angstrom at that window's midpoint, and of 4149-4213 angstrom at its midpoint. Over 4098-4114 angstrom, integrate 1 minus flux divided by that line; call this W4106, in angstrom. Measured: 1.6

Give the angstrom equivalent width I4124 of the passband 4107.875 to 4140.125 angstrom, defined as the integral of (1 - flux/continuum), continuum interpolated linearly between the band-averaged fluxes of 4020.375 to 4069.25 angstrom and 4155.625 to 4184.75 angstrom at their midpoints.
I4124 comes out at -0.2 angstrom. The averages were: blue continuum 11.8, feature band 12.1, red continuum 12.3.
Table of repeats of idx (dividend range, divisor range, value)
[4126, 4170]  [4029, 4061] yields 1.08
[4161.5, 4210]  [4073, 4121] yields 1.08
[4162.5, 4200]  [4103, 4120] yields 1.07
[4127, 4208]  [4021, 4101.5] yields 1.08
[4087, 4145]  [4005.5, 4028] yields 1.03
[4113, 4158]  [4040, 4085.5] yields 1.06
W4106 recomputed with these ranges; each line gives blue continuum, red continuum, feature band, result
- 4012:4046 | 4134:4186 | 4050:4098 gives 0.54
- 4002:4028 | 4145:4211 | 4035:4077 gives 0.67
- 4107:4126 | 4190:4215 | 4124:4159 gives -0.35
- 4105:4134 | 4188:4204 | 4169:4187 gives -0.38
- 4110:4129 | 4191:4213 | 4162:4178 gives -0.32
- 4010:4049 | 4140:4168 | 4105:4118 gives 0.23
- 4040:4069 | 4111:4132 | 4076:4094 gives -0.25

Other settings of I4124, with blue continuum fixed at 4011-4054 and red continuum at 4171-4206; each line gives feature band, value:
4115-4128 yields -0.40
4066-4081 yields 0.16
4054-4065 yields 0.29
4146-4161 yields -0.18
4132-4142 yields -0.07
